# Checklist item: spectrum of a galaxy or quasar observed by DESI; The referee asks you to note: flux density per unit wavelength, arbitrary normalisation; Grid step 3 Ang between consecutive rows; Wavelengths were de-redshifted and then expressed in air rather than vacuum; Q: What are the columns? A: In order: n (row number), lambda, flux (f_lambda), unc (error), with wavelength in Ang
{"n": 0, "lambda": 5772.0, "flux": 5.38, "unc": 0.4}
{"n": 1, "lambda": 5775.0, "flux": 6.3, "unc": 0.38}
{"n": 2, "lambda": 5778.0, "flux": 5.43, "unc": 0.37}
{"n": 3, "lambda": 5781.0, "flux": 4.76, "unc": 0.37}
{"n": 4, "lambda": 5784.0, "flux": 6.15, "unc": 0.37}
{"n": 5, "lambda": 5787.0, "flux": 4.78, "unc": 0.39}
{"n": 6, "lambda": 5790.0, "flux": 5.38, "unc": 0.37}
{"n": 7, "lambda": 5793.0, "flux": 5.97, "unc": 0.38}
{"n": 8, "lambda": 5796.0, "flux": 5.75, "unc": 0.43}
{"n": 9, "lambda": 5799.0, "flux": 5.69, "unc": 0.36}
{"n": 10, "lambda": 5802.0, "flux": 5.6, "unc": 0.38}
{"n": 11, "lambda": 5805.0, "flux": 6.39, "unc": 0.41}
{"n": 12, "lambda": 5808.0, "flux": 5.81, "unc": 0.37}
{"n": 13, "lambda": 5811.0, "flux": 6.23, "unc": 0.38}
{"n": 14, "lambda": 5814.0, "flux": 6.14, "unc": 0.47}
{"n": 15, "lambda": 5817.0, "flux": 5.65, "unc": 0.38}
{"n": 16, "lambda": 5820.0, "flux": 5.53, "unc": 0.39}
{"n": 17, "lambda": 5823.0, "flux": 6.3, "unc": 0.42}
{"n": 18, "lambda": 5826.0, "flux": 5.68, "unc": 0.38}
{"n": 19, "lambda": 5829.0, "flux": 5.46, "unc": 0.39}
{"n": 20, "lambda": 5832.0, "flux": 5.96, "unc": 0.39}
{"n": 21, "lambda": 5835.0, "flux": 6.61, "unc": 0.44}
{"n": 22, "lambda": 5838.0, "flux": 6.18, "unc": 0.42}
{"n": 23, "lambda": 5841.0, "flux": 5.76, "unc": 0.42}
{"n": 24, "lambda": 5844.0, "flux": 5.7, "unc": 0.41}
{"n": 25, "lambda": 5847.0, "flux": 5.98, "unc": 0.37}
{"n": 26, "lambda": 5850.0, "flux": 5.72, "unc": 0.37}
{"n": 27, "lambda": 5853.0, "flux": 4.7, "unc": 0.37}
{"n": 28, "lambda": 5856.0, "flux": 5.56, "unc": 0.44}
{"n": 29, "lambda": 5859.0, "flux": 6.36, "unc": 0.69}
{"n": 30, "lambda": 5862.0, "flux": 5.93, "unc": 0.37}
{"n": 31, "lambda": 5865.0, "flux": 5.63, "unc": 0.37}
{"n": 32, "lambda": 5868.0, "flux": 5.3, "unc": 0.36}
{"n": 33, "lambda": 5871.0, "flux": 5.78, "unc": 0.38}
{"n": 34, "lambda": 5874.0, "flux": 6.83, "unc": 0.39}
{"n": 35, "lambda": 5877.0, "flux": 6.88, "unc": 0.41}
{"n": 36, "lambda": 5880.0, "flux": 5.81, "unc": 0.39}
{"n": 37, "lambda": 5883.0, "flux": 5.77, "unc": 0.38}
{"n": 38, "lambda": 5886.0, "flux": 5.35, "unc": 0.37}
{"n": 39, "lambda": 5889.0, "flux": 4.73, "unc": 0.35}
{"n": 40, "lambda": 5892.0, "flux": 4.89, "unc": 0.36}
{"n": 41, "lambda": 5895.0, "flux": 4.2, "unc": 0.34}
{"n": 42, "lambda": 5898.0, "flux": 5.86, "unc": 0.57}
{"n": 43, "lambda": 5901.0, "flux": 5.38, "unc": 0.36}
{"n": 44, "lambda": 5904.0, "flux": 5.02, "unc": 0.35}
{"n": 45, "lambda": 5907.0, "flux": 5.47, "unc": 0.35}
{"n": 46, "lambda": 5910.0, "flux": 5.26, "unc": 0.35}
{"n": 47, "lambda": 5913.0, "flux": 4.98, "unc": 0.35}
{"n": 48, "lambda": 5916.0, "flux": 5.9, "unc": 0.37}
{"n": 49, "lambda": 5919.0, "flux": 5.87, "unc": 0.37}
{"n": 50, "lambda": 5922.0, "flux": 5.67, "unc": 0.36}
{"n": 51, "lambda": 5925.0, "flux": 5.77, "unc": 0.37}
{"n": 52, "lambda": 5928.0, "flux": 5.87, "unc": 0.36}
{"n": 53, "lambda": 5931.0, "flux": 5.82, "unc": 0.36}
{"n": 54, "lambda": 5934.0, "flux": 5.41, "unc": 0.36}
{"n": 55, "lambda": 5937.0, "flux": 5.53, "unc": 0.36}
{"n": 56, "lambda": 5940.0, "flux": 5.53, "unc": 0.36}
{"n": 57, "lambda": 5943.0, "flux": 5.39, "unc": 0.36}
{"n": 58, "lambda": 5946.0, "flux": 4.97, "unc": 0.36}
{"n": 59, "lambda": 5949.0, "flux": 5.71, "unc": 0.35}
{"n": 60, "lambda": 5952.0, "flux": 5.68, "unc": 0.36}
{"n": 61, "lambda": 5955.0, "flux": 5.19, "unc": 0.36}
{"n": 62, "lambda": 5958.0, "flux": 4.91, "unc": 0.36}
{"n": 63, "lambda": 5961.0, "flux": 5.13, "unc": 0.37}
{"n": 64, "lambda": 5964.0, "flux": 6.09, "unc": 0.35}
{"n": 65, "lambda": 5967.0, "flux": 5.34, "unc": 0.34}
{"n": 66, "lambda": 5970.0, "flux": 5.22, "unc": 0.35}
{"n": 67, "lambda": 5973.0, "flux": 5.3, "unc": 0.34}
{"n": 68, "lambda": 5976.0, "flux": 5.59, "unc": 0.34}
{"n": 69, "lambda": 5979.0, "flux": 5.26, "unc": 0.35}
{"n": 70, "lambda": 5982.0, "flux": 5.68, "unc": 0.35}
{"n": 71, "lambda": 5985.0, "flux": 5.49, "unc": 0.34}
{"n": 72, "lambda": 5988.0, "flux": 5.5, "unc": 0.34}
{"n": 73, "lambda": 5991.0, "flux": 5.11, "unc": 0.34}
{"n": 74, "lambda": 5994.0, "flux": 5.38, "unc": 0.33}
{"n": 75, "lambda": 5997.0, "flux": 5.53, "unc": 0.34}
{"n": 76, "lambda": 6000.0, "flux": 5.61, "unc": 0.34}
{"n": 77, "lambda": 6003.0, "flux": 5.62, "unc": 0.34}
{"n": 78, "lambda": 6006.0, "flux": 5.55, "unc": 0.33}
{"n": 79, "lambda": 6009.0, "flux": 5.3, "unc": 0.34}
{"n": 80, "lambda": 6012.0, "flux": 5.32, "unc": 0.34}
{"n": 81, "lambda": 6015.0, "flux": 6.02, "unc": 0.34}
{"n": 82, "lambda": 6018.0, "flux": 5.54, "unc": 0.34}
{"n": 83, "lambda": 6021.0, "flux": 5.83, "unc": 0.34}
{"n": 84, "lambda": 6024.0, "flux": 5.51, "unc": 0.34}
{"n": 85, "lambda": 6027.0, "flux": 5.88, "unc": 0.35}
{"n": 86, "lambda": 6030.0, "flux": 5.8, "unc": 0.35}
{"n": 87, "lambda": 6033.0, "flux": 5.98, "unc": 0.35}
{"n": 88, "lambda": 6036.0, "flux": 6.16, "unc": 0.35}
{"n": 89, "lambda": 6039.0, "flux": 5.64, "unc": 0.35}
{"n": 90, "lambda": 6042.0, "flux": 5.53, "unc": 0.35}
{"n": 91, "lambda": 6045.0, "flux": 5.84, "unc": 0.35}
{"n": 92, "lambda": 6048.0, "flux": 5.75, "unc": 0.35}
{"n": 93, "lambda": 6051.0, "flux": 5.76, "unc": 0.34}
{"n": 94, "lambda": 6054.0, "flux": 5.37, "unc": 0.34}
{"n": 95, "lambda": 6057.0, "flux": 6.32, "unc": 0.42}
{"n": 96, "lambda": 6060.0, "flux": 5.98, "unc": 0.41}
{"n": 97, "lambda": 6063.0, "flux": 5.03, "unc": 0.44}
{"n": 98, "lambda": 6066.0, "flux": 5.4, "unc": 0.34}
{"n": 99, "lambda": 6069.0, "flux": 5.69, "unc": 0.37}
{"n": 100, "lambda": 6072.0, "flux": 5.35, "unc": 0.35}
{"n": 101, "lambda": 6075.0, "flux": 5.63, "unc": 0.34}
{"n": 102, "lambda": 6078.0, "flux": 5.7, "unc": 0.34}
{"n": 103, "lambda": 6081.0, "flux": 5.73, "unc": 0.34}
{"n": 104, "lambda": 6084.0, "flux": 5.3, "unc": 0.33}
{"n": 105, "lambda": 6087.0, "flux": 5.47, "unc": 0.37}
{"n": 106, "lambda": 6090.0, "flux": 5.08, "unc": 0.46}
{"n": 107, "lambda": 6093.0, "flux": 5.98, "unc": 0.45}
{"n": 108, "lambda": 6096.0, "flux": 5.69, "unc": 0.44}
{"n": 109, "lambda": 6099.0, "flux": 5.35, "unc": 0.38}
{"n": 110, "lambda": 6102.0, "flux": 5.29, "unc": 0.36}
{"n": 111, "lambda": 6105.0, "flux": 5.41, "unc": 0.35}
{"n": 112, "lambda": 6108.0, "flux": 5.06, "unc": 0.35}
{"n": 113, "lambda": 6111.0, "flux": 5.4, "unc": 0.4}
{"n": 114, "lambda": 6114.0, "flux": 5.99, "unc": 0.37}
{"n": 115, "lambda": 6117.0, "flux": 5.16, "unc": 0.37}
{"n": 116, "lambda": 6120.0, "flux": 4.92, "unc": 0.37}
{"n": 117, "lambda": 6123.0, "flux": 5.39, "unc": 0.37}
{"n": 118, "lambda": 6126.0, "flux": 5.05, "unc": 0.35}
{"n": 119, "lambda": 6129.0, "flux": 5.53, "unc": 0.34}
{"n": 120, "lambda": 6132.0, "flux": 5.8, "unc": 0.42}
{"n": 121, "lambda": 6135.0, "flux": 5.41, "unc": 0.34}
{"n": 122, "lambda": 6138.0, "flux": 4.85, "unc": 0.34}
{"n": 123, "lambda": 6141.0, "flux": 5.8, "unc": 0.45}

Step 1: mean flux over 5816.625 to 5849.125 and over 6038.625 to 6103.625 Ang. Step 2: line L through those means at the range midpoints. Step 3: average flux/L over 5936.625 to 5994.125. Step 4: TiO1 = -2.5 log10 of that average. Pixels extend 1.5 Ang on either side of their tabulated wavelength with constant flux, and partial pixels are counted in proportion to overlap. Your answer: 0.06 mag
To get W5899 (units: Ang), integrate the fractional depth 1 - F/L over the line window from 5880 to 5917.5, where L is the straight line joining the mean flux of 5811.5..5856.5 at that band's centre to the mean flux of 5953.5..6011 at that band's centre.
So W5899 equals 2.5 Ang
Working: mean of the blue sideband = 5.81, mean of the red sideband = 5.41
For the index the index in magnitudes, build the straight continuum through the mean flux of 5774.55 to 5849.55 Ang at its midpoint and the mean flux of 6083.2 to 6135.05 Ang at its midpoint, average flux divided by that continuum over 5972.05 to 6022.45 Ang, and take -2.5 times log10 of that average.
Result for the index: 0.01 mag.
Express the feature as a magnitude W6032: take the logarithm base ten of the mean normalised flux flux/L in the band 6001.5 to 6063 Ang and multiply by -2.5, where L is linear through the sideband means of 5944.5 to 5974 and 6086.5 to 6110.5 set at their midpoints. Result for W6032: -0.06 mag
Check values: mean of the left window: 5.35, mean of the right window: 5.41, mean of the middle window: 5.72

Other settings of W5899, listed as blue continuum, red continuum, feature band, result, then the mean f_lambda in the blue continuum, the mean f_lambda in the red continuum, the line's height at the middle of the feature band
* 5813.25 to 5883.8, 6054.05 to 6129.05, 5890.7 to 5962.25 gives 4.4 Ang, 5.88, 5.47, 5.75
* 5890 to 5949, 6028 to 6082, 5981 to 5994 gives 0.3 Ang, 5.41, 5.7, 5.56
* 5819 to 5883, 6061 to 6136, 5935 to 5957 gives 1.1 Ang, 5.89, 5.44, 5.71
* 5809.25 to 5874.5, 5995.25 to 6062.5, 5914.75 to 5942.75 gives 0.4 Ang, 5.85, 5.71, 5.78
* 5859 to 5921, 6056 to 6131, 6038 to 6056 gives -0.6 Ang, 5.56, 5.47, 5.49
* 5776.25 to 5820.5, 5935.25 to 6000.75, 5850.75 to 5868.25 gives 0.0 Ang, 5.69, 5.41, 5.59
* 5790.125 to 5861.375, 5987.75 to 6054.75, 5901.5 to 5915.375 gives 1.2 Ang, 5.85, 5.64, 5.76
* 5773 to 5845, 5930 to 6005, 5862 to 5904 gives 0.5 Ang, 5.8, 5.44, 5.63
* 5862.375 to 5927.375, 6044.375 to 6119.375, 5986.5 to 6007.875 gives 0.3 Ang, 5.55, 5.54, 5.54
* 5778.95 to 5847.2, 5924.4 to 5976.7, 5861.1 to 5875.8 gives -0.7 Ang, 5.8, 5.46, 5.66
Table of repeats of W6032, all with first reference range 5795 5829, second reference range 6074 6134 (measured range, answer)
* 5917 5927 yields -0.01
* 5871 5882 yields -0.11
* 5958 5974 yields 0.05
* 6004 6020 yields 0.00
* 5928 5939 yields 0.01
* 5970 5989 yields 0.03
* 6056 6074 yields -0.02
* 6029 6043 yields -0.06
